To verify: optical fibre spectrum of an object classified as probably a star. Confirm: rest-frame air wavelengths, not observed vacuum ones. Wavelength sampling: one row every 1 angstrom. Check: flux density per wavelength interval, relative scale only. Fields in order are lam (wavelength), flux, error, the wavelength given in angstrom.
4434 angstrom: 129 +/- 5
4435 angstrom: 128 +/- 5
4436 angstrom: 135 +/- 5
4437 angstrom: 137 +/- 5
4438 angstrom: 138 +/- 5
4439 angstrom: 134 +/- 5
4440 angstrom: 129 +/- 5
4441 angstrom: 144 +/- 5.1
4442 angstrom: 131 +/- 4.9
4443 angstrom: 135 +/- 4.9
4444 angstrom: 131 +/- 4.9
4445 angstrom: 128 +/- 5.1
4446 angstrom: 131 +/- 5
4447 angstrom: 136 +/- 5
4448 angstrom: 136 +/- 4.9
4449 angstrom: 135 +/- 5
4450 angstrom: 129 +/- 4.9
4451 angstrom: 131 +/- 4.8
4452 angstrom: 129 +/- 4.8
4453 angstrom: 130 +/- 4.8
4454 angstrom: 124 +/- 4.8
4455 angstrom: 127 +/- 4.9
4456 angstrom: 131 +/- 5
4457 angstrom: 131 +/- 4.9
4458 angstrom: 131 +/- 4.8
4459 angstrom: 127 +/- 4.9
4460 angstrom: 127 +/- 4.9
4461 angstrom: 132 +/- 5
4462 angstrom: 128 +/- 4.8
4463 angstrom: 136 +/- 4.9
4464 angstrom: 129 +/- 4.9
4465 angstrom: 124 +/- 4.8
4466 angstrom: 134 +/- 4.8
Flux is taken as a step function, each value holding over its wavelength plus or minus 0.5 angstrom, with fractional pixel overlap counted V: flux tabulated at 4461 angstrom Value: 132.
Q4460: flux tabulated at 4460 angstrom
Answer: 127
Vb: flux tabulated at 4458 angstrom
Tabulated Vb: 131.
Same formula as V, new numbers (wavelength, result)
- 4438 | 138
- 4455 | 127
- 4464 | 129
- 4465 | 124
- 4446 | 131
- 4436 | 135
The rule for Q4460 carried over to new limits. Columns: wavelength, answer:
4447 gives 136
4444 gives 131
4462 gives 128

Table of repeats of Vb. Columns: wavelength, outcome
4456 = 131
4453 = 130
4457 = 131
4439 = 134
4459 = 127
